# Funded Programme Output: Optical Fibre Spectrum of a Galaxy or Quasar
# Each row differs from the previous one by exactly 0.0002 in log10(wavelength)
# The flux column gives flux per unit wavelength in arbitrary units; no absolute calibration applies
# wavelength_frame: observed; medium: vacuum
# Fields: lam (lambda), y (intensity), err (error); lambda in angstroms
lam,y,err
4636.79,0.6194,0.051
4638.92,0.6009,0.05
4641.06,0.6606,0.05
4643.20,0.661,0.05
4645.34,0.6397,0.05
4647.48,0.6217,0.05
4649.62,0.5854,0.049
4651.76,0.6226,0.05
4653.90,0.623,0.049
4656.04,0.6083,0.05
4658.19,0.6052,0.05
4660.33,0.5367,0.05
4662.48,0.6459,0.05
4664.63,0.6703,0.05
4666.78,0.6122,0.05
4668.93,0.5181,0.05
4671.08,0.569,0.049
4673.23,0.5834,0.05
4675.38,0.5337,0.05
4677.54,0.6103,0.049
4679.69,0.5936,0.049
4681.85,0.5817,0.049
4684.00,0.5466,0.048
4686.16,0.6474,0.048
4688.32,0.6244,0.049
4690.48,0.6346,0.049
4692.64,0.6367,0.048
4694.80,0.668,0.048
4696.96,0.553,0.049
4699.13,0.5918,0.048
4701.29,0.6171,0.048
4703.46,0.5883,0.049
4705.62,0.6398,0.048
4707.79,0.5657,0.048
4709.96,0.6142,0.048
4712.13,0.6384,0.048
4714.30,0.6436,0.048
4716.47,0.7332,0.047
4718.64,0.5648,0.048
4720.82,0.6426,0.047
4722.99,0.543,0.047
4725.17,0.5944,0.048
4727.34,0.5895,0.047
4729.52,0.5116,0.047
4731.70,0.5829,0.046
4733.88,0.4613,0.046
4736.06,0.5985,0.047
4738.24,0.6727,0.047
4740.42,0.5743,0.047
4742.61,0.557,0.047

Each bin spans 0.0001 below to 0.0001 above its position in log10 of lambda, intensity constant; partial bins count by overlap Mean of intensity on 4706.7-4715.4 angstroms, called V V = 0.616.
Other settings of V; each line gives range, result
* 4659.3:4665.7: 0.618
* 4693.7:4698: 0.612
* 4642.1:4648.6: 0.64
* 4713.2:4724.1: 0.625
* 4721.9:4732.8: 0.564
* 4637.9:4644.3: 0.64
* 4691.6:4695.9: 0.653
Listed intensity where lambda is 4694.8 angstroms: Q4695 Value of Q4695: 0.668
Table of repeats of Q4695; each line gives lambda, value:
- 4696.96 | 0.553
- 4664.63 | 0.6703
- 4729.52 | 0.5116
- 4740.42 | 0.5743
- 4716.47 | 0.7332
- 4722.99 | 0.543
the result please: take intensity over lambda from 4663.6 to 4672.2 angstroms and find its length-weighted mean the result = 0.592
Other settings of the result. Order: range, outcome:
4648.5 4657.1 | 0.611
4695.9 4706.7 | 0.598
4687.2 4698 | 0.624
